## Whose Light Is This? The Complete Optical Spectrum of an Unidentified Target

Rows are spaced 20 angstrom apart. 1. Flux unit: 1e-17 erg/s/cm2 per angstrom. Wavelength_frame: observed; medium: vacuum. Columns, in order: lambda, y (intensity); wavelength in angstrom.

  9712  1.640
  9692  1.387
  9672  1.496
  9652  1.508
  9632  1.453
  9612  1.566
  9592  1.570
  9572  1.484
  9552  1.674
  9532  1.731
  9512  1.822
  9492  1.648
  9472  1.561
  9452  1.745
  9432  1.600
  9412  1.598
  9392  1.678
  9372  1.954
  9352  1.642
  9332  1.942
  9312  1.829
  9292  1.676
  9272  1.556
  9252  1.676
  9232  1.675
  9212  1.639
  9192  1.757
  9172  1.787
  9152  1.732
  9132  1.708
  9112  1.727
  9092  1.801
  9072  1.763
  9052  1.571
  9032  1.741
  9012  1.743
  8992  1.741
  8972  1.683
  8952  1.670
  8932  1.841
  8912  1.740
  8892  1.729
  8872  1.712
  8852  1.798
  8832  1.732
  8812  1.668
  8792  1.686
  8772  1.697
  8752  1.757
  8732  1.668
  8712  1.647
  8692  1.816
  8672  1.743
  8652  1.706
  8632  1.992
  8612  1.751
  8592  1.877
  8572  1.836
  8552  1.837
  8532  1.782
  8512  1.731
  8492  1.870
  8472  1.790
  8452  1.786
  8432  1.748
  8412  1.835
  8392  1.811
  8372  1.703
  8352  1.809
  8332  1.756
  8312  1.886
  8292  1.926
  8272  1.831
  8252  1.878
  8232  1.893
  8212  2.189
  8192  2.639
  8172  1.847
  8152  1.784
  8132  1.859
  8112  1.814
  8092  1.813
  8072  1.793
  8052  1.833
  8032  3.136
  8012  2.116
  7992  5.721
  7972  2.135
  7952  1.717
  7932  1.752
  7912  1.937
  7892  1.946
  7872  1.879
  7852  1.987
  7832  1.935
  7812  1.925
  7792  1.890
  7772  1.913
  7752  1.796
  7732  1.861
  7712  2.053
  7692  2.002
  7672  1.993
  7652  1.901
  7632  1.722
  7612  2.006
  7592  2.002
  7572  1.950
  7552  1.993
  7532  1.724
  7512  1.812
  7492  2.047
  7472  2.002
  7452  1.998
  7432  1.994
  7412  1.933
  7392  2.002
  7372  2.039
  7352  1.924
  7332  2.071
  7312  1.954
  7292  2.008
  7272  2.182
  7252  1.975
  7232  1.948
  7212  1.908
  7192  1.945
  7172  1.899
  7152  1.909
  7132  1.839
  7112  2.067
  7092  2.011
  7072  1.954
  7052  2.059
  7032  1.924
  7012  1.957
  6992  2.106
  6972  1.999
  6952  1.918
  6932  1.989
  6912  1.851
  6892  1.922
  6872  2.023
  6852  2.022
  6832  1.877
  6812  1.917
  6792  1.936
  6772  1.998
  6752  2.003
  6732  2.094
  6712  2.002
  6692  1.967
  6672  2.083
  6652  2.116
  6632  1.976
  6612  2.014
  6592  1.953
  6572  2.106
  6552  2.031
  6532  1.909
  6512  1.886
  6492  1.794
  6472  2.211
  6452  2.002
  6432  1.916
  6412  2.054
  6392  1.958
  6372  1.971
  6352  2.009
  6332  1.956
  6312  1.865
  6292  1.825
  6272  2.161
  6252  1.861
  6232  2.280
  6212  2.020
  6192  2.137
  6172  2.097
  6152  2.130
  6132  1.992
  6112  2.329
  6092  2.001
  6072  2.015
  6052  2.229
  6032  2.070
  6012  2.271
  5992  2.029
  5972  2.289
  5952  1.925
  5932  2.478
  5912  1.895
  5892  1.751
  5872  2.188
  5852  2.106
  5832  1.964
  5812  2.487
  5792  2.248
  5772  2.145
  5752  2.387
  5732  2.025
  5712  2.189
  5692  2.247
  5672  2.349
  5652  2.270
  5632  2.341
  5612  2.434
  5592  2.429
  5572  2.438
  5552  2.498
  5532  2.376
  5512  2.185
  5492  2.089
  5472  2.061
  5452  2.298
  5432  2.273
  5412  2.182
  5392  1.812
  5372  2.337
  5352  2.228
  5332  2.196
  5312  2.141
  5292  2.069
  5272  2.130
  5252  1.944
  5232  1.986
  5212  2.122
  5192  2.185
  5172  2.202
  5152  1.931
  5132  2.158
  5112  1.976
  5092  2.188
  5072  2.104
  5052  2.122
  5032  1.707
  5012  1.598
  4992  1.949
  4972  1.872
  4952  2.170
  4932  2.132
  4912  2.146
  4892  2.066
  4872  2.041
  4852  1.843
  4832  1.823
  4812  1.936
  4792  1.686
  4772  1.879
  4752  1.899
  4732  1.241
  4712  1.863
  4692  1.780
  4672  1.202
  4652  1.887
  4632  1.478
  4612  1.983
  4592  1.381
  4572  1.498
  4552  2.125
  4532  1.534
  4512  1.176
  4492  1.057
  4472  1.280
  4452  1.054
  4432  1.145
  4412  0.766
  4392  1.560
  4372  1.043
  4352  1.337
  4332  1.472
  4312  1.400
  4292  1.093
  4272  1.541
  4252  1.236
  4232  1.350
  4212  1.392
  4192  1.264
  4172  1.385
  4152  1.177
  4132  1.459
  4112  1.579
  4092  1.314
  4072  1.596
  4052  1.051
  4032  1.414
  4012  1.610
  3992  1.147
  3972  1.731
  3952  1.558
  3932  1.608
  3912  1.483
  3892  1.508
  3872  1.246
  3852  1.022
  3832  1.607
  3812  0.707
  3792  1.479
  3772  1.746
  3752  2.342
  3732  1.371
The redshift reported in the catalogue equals 0.219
